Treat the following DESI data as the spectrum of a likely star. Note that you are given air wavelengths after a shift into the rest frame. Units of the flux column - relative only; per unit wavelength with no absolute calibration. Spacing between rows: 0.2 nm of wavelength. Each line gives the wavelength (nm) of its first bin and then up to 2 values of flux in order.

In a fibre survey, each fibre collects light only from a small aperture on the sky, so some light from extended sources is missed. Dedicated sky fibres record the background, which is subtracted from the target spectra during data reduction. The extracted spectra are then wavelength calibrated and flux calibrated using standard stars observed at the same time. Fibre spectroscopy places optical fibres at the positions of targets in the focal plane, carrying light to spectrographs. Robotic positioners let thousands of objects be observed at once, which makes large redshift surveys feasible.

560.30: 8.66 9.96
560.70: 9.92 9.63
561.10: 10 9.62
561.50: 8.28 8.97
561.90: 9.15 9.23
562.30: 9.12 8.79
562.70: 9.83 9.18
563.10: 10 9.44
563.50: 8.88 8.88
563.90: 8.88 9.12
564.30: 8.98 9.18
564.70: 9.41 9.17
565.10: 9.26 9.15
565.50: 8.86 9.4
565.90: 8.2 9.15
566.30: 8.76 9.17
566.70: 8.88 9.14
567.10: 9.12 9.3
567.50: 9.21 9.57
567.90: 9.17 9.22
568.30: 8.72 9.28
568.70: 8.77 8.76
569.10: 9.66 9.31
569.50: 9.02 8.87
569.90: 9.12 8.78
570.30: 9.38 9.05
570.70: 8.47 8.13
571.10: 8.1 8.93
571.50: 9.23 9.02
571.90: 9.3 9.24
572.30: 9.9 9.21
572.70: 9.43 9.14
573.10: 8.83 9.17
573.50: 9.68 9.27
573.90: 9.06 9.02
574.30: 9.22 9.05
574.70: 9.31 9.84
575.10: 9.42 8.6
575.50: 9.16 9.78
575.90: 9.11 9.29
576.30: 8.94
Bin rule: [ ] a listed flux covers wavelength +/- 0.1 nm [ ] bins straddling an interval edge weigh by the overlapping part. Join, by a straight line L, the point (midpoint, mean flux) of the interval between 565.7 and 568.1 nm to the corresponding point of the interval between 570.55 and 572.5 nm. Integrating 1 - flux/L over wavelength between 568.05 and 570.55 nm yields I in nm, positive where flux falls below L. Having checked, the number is -0.02 nm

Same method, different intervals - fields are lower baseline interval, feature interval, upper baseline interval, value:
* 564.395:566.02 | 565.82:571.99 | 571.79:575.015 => 0.121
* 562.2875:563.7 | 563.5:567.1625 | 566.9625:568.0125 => 0.099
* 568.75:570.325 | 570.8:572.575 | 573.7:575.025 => 0.031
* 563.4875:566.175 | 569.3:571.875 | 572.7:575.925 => 0.081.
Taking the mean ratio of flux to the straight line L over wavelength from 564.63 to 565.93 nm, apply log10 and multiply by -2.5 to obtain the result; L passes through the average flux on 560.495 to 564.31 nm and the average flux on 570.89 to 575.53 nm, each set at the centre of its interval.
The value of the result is 0.02 mag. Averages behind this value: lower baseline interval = 9.28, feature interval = 9.1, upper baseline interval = 9.15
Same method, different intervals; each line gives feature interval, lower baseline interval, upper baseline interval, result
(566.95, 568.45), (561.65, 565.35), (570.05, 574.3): -0.006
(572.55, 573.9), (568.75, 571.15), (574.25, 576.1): -0.012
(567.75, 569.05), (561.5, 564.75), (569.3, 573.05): 0.004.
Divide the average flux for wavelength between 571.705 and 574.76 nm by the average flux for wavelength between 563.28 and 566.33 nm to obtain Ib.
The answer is 1.0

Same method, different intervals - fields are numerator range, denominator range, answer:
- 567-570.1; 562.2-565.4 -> 0.99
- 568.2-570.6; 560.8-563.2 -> 0.97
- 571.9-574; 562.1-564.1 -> 1.01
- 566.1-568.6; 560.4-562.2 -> 0.97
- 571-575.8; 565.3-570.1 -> 1.02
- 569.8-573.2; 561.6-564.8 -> 0.98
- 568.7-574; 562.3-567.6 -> 0.99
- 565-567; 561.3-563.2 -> 0.98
